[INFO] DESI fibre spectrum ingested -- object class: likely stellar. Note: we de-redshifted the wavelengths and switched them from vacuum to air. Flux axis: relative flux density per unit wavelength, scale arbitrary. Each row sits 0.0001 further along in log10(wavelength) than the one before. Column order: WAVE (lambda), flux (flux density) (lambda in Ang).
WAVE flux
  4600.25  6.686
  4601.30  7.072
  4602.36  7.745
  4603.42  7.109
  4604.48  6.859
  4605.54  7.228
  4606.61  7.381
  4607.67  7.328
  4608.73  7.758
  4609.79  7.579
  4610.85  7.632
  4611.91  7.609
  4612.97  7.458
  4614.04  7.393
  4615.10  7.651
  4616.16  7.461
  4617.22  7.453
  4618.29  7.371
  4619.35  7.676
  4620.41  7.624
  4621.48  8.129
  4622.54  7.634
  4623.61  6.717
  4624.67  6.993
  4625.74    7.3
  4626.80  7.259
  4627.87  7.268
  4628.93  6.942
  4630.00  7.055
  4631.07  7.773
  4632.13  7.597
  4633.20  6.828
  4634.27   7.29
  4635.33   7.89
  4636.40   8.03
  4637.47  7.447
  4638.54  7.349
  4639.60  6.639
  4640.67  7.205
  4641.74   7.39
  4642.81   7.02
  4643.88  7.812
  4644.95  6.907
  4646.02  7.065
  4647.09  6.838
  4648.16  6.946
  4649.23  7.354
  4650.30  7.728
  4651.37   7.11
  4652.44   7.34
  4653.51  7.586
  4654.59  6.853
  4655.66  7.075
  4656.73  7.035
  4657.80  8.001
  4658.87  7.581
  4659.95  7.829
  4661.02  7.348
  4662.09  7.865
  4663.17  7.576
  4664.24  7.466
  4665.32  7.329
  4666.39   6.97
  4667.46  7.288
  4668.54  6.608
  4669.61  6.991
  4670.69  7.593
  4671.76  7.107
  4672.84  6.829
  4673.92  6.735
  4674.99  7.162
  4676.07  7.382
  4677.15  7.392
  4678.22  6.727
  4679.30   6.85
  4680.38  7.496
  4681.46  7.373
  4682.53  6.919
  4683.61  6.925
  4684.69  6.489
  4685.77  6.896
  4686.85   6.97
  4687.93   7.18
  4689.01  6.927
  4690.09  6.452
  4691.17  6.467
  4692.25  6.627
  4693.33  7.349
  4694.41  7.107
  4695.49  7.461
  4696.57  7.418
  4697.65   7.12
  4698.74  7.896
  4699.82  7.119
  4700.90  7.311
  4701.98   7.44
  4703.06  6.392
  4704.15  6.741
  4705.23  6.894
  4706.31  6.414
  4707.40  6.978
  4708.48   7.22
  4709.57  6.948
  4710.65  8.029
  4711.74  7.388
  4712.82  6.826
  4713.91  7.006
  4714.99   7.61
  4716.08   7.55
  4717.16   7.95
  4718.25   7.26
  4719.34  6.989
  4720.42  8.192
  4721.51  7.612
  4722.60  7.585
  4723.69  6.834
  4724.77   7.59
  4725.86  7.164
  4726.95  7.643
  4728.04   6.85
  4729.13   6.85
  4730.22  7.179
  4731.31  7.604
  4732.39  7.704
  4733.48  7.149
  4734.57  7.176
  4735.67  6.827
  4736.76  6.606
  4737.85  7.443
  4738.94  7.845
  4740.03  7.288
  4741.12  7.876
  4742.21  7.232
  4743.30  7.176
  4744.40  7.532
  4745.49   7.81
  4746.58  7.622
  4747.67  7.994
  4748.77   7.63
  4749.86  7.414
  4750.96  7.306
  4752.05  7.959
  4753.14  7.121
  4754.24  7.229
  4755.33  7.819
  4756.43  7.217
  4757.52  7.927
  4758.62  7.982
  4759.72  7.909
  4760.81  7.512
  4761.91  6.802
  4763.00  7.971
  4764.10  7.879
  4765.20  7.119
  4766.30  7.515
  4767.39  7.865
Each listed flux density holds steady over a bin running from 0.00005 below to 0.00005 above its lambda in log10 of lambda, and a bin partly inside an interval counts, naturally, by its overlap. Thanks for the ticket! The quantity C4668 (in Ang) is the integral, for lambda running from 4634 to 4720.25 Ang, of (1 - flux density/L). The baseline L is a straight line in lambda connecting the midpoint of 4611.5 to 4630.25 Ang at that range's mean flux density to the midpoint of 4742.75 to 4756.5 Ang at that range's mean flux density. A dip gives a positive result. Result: 2.9 Ang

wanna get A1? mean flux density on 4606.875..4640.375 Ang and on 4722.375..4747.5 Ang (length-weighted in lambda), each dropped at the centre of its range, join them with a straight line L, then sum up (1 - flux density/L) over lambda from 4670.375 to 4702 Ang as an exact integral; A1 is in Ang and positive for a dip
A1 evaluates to 1.26 Ang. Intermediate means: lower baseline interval 7.42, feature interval 7.08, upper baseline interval 7.34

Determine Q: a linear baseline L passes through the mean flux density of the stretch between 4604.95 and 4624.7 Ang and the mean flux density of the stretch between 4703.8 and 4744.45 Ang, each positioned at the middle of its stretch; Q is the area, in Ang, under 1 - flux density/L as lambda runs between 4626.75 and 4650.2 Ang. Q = 0.5 Ang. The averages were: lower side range 7.49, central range 7.28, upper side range 7.28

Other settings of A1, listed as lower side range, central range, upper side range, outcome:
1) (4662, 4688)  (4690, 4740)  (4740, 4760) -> 1.0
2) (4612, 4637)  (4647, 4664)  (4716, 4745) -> 0.0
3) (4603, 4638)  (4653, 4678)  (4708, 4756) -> 0.4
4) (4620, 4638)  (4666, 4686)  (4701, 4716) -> 0.5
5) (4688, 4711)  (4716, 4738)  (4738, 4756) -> 0.1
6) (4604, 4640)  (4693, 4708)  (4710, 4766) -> 0.6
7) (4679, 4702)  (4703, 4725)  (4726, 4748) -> -0.1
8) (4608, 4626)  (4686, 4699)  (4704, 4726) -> 0.5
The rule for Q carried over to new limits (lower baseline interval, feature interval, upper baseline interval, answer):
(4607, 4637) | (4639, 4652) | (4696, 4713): 0.34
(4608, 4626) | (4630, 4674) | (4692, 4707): 0.17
